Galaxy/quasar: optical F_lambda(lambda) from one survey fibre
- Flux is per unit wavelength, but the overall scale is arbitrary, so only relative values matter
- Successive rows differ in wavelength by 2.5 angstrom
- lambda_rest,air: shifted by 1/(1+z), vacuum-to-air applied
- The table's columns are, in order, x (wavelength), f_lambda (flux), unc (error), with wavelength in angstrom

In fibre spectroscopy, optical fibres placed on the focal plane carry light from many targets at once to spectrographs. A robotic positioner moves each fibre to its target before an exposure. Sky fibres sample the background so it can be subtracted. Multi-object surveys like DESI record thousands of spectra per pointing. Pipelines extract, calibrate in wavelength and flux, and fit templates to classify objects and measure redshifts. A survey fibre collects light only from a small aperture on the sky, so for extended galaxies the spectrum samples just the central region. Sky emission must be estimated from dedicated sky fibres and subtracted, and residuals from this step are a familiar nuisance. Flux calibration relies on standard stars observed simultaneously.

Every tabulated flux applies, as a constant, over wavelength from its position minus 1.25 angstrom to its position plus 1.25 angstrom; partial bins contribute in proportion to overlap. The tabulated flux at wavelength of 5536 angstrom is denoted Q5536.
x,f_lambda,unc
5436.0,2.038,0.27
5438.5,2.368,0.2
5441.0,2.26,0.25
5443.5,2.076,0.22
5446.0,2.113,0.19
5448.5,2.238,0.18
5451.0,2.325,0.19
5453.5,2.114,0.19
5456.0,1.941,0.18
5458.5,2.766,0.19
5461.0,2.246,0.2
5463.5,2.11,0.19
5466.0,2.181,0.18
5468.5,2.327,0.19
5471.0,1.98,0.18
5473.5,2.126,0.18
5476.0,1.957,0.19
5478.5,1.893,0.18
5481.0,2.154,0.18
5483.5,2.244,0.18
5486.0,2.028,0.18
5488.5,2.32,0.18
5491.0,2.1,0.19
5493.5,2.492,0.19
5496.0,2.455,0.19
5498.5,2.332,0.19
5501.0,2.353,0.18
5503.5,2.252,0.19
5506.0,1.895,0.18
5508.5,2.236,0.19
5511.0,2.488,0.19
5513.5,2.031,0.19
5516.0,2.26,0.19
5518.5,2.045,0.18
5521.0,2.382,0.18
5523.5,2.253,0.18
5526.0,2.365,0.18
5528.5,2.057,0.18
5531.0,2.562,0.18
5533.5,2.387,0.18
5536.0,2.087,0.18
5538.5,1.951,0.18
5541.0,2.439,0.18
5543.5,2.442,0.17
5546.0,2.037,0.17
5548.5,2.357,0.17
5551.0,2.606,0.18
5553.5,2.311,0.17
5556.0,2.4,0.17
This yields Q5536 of 2.087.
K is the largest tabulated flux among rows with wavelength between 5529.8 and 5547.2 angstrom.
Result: 2.562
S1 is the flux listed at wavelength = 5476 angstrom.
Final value 1.957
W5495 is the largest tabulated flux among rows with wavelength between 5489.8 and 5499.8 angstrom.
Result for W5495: 2.492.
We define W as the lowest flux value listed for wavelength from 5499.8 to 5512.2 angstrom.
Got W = 1.895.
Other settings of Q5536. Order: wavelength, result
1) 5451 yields 2.325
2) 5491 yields 2.1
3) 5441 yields 2.26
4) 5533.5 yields 2.387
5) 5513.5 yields 2.031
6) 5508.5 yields 2.236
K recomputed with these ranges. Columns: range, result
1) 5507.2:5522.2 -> 2.488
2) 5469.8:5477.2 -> 2.126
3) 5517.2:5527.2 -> 2.382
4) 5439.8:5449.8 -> 2.26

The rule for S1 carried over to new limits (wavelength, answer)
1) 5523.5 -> 2.253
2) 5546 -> 2.037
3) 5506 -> 1.895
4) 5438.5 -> 2.368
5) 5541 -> 2.439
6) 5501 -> 2.353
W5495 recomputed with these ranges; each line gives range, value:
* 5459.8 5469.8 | 2.327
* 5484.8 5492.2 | 2.32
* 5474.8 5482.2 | 2.154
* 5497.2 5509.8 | 2.353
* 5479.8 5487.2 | 2.244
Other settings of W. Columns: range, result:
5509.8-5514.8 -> 2.031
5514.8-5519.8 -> 2.045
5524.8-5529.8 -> 2.057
